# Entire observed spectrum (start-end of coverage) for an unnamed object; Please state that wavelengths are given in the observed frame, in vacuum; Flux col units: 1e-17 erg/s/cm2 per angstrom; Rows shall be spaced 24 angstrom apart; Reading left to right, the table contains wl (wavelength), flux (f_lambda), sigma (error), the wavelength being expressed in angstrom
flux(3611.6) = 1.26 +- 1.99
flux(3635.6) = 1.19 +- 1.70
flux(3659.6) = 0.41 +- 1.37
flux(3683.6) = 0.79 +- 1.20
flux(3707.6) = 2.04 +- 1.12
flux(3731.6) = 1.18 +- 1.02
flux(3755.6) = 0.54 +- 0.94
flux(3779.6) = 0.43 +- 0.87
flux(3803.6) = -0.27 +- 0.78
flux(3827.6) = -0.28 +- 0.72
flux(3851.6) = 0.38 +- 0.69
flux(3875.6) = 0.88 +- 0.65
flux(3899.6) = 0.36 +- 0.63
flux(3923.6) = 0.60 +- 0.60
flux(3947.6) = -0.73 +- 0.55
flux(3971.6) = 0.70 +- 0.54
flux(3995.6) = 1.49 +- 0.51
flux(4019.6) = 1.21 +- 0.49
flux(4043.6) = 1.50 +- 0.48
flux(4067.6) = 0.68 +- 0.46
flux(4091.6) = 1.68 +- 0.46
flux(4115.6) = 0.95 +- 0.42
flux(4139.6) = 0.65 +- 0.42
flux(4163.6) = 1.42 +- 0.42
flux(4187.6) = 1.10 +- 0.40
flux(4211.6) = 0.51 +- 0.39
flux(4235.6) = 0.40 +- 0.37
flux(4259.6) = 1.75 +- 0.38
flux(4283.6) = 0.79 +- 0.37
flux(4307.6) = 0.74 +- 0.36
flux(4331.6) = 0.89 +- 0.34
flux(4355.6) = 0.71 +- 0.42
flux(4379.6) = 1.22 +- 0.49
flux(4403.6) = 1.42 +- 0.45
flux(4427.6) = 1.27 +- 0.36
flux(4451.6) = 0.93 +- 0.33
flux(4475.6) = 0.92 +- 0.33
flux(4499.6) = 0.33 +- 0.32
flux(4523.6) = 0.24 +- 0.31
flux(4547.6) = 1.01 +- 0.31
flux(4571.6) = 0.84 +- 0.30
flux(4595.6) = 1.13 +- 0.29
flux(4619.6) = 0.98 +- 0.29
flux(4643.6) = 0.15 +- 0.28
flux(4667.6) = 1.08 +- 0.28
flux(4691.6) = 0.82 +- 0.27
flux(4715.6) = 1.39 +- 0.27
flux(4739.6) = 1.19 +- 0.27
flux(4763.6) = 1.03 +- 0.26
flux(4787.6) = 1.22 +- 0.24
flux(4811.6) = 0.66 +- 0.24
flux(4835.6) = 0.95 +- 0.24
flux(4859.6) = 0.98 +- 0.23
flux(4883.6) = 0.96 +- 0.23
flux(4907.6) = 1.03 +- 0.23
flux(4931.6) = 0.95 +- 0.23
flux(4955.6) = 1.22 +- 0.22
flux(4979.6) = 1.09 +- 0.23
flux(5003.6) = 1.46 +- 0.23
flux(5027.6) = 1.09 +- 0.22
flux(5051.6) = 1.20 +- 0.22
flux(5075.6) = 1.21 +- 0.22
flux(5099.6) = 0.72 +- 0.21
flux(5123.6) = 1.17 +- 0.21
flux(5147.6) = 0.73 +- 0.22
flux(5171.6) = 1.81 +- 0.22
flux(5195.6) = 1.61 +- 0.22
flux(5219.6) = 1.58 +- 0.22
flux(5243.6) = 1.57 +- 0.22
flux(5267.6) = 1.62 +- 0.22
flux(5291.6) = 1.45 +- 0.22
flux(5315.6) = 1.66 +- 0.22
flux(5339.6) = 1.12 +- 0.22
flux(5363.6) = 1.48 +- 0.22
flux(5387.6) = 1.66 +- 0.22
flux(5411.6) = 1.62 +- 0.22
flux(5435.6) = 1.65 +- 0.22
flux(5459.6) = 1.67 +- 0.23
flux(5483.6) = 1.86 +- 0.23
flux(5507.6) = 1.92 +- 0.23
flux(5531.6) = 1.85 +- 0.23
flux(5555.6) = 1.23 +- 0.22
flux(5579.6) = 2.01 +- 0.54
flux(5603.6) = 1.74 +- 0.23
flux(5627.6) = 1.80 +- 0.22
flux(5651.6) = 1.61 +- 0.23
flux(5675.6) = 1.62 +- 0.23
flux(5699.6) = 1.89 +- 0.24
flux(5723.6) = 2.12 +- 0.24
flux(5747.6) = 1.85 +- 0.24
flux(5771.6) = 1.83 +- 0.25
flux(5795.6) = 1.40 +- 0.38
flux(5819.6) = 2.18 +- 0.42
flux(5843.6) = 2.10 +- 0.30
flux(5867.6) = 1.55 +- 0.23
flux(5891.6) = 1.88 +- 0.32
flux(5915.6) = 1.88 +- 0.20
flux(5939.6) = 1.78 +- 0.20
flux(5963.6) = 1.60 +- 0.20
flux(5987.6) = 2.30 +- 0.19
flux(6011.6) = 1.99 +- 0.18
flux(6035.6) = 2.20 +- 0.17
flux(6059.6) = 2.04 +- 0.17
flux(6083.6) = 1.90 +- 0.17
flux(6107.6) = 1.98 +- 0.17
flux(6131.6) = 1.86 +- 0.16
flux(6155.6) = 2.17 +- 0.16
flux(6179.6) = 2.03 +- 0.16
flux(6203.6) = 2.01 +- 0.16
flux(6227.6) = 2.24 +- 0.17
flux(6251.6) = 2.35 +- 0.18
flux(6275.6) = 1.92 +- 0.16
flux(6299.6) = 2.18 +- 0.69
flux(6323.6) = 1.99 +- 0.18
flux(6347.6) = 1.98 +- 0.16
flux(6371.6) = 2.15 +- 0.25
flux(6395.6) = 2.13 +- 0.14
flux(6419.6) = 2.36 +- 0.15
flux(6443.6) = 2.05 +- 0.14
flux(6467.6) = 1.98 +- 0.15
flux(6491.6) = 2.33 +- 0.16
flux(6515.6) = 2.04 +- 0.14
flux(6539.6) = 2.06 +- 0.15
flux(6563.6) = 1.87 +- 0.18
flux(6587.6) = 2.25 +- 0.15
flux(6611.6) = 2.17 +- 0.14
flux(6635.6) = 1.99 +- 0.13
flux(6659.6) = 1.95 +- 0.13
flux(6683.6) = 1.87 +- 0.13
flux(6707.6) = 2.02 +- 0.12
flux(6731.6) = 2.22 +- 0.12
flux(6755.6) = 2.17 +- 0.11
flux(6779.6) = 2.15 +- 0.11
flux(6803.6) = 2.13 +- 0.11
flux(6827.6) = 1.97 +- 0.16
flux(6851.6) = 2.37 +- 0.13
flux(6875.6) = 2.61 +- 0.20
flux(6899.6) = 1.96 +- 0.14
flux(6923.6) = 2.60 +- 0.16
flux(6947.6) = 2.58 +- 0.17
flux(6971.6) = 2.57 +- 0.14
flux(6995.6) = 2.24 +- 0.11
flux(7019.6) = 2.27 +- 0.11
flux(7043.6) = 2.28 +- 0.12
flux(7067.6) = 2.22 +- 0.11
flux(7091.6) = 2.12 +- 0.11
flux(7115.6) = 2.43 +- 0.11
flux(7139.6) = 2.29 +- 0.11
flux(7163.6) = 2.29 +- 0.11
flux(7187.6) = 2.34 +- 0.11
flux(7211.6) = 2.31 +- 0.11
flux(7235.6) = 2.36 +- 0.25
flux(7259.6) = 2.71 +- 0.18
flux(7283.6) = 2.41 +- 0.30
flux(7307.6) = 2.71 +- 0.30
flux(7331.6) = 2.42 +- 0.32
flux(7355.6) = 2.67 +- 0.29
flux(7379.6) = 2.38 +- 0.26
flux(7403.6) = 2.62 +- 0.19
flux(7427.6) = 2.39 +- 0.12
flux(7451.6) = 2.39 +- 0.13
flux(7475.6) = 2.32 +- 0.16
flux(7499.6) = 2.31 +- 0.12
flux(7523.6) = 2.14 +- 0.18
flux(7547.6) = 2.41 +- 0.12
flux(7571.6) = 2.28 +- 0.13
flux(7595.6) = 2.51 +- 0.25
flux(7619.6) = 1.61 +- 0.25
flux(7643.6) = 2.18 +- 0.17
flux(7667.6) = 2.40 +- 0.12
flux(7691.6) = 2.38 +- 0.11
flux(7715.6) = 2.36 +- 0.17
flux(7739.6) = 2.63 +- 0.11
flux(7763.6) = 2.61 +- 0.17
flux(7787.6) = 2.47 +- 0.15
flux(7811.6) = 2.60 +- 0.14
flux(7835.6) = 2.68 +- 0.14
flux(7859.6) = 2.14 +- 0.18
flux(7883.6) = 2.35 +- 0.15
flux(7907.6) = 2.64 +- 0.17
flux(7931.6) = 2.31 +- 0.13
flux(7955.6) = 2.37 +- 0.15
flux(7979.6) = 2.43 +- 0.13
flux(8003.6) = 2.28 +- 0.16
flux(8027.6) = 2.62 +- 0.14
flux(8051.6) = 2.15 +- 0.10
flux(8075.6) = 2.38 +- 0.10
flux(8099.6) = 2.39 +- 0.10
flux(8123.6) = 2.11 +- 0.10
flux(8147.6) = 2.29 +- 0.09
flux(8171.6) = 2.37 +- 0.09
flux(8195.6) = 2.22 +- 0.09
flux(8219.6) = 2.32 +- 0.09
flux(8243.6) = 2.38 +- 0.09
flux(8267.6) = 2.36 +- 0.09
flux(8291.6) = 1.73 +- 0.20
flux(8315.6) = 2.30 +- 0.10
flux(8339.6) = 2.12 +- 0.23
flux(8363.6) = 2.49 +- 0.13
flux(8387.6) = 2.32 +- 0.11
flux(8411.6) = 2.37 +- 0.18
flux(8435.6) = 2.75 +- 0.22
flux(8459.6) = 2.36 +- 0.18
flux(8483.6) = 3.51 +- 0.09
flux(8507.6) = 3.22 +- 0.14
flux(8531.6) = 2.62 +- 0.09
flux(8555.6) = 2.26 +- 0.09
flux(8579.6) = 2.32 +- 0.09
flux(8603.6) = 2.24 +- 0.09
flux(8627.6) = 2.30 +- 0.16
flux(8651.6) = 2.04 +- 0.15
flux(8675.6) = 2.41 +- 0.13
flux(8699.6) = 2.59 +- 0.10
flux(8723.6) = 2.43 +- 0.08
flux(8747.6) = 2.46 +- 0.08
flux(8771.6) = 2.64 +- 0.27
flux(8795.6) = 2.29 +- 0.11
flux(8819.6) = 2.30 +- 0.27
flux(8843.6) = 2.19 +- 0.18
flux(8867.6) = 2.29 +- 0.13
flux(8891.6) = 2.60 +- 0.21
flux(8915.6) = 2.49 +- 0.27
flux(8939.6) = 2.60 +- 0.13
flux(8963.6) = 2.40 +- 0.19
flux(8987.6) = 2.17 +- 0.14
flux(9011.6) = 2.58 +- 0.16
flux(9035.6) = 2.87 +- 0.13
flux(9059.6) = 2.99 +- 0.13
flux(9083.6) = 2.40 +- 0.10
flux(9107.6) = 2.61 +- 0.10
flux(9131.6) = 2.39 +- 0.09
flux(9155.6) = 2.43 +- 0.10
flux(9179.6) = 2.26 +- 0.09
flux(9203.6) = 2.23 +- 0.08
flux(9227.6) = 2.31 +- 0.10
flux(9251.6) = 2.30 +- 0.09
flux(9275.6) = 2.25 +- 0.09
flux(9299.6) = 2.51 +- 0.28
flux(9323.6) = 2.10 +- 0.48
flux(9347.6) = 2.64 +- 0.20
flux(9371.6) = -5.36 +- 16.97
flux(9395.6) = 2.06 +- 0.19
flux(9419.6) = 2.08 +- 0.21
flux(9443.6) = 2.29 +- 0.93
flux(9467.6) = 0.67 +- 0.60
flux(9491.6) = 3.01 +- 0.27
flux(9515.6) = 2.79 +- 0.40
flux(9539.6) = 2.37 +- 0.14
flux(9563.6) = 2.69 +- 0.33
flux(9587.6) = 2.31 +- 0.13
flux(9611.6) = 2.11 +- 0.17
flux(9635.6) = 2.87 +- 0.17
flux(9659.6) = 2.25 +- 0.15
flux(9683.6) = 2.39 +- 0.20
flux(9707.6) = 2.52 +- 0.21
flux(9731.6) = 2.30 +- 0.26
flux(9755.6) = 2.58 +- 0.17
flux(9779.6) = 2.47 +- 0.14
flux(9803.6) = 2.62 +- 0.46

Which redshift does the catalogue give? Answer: 0.294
